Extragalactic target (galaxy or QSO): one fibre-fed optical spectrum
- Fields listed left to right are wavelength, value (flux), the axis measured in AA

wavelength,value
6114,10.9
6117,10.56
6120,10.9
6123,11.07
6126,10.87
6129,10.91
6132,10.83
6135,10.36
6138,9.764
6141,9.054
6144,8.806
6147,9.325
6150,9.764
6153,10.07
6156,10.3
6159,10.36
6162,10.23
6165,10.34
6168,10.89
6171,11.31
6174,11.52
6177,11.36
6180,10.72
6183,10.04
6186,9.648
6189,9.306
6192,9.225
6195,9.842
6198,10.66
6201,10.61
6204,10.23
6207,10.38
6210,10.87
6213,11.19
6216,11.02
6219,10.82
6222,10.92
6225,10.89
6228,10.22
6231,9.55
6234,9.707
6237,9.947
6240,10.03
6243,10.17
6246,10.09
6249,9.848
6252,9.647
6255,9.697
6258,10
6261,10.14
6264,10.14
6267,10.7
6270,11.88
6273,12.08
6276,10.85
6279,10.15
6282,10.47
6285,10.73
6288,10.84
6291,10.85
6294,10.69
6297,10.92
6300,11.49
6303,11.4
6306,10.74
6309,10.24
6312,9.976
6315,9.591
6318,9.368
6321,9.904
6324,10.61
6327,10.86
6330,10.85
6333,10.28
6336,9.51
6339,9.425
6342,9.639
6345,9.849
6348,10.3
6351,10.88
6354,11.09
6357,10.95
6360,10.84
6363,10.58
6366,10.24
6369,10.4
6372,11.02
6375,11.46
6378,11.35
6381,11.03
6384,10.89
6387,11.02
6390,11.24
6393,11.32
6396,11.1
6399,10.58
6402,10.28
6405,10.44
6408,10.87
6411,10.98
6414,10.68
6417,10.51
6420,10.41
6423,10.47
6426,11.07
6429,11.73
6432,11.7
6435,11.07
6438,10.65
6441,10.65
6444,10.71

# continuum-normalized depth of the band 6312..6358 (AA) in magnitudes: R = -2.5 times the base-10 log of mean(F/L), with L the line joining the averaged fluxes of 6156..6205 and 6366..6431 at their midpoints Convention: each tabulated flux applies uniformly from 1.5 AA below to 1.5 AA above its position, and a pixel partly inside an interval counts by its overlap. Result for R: 0.06 mag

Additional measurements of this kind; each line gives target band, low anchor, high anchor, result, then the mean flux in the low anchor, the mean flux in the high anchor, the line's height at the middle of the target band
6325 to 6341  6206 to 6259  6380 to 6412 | 0.049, 10.3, 10.9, 10.7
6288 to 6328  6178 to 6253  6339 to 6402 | 0.002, 10.2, 10.7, 10.5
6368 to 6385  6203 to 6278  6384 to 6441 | -0.025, 10.4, 10.9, 10.8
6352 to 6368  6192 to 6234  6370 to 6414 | 0.013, 10.5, 11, 10.9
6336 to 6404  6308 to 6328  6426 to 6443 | -0.014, 10.1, 11.1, 10.5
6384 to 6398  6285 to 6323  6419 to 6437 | -0.020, 10.5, 11.1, 10.9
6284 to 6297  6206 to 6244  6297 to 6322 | -0.041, 10.4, 10.4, 10.4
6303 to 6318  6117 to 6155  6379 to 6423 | 0.042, 10.2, 10.8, 10.6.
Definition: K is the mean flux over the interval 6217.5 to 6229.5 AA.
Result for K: 10.7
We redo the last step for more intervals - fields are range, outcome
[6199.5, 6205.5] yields 10.4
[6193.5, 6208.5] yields 10.3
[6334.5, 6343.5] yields 9.52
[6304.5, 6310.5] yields 10.5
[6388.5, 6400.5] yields 11.1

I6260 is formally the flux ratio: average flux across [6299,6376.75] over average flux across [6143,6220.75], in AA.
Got 1.01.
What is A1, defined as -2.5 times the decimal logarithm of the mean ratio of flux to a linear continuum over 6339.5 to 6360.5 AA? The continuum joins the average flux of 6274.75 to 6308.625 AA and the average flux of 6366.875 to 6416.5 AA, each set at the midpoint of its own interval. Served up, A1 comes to 0.04 mag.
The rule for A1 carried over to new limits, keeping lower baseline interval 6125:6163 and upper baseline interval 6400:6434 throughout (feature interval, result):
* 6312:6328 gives 0.054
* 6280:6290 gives -0.022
